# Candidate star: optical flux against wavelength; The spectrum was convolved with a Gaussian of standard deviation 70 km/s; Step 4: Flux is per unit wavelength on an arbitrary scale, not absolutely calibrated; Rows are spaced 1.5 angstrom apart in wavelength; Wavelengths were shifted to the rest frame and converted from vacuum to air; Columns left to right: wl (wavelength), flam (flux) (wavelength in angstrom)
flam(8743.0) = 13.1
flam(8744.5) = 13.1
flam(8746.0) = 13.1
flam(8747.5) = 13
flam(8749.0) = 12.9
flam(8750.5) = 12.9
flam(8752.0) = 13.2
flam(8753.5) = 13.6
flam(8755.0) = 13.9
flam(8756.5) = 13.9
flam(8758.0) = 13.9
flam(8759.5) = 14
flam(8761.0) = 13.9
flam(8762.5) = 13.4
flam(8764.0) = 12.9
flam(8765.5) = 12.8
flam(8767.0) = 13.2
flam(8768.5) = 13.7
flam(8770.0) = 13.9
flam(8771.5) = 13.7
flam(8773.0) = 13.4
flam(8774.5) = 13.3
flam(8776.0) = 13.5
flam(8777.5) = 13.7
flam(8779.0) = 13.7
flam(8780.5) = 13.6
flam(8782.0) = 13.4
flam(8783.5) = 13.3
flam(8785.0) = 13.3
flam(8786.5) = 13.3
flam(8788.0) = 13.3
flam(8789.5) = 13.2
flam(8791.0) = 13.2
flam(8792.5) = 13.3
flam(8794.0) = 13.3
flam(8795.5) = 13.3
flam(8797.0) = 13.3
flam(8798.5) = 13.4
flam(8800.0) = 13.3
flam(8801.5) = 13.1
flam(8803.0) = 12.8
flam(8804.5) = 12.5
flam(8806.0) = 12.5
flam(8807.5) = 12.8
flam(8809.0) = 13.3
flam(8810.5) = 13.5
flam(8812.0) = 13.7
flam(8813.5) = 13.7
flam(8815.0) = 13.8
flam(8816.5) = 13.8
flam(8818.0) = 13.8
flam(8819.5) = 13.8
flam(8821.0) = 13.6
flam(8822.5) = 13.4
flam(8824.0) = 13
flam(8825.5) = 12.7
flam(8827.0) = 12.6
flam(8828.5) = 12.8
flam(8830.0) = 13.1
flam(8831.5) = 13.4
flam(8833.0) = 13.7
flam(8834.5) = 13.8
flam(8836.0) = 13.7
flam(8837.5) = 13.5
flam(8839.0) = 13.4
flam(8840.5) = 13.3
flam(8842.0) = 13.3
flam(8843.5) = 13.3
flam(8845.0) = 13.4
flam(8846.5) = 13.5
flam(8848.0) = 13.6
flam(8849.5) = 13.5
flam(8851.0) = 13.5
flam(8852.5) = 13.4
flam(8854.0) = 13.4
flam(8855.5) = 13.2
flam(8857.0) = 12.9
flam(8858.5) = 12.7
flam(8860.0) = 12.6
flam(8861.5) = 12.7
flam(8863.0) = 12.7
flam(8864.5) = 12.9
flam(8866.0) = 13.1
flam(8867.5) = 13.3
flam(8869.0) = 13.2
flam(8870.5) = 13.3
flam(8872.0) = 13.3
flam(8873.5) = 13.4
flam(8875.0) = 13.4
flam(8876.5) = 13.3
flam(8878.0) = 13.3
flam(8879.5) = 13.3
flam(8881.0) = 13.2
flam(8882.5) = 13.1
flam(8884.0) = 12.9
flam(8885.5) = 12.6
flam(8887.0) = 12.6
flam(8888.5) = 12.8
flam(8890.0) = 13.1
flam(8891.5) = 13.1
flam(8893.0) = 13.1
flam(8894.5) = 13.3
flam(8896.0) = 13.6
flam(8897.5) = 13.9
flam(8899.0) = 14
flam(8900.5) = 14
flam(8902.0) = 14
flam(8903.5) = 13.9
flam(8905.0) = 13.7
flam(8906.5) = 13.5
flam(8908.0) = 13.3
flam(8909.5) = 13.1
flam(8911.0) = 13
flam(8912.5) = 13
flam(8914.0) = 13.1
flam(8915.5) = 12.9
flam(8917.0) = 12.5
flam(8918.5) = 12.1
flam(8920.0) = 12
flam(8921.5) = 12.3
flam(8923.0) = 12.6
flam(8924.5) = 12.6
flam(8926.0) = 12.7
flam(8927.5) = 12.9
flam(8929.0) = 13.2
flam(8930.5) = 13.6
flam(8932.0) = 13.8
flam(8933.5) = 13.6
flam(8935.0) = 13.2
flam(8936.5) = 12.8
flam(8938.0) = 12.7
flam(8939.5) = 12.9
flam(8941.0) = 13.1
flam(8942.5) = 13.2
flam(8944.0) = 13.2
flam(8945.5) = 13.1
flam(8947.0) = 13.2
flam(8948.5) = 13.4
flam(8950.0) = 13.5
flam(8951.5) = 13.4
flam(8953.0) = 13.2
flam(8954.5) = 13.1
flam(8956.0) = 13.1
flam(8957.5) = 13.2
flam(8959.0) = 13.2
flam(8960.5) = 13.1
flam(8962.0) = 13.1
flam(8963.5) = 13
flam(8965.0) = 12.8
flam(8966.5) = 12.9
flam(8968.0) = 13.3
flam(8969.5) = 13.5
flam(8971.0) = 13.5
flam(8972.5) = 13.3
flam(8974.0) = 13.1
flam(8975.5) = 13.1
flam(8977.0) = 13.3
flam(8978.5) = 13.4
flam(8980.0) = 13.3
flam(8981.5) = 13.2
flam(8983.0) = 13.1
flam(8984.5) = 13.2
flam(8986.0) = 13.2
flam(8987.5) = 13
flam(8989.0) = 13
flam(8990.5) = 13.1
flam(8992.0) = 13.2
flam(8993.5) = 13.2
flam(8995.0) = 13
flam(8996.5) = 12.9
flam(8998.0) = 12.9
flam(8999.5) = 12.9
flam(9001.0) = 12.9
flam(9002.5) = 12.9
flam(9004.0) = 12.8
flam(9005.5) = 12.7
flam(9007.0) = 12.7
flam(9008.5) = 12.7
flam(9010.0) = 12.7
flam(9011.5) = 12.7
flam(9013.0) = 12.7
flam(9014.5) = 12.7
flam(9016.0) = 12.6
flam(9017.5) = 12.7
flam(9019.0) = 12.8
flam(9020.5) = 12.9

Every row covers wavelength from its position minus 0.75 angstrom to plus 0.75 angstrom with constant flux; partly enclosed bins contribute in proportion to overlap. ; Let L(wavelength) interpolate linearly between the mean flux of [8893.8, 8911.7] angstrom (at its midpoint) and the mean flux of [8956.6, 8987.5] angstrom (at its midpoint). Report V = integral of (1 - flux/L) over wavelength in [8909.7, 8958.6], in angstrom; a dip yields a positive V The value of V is 1.5 angstrom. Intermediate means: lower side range 13.6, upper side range 13.2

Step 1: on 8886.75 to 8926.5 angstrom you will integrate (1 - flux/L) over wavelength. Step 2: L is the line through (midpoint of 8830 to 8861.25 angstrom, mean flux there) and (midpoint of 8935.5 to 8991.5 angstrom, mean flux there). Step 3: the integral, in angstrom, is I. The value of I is 0.4 angstrom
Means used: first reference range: 13.3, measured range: 13.1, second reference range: 13.2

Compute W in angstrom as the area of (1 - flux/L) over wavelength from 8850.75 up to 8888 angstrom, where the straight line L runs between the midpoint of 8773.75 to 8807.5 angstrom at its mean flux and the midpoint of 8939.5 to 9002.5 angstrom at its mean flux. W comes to 0.3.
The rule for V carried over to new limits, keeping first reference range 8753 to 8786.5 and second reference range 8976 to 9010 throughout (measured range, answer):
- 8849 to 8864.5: 0.3 angstrom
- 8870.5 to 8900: 0.1 angstrom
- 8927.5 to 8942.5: 0.0 angstrom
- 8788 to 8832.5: 0.7 angstrom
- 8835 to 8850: -0.1 angstrom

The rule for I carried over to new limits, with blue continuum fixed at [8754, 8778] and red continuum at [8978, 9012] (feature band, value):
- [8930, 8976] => -0.4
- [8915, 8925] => 0.6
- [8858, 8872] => 0.4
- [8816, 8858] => 0.1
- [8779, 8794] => 0.2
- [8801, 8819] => 0.2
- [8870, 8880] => 0.0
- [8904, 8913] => -0.1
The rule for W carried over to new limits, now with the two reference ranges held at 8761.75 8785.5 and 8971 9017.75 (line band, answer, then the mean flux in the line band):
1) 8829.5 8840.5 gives -0.17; 13.5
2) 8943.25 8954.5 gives -0.17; 13.3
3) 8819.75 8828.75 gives 0.17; 13.1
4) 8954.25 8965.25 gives -0.03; 13.1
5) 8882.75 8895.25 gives 0.24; 12.9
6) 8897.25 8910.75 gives -0.52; 13.7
